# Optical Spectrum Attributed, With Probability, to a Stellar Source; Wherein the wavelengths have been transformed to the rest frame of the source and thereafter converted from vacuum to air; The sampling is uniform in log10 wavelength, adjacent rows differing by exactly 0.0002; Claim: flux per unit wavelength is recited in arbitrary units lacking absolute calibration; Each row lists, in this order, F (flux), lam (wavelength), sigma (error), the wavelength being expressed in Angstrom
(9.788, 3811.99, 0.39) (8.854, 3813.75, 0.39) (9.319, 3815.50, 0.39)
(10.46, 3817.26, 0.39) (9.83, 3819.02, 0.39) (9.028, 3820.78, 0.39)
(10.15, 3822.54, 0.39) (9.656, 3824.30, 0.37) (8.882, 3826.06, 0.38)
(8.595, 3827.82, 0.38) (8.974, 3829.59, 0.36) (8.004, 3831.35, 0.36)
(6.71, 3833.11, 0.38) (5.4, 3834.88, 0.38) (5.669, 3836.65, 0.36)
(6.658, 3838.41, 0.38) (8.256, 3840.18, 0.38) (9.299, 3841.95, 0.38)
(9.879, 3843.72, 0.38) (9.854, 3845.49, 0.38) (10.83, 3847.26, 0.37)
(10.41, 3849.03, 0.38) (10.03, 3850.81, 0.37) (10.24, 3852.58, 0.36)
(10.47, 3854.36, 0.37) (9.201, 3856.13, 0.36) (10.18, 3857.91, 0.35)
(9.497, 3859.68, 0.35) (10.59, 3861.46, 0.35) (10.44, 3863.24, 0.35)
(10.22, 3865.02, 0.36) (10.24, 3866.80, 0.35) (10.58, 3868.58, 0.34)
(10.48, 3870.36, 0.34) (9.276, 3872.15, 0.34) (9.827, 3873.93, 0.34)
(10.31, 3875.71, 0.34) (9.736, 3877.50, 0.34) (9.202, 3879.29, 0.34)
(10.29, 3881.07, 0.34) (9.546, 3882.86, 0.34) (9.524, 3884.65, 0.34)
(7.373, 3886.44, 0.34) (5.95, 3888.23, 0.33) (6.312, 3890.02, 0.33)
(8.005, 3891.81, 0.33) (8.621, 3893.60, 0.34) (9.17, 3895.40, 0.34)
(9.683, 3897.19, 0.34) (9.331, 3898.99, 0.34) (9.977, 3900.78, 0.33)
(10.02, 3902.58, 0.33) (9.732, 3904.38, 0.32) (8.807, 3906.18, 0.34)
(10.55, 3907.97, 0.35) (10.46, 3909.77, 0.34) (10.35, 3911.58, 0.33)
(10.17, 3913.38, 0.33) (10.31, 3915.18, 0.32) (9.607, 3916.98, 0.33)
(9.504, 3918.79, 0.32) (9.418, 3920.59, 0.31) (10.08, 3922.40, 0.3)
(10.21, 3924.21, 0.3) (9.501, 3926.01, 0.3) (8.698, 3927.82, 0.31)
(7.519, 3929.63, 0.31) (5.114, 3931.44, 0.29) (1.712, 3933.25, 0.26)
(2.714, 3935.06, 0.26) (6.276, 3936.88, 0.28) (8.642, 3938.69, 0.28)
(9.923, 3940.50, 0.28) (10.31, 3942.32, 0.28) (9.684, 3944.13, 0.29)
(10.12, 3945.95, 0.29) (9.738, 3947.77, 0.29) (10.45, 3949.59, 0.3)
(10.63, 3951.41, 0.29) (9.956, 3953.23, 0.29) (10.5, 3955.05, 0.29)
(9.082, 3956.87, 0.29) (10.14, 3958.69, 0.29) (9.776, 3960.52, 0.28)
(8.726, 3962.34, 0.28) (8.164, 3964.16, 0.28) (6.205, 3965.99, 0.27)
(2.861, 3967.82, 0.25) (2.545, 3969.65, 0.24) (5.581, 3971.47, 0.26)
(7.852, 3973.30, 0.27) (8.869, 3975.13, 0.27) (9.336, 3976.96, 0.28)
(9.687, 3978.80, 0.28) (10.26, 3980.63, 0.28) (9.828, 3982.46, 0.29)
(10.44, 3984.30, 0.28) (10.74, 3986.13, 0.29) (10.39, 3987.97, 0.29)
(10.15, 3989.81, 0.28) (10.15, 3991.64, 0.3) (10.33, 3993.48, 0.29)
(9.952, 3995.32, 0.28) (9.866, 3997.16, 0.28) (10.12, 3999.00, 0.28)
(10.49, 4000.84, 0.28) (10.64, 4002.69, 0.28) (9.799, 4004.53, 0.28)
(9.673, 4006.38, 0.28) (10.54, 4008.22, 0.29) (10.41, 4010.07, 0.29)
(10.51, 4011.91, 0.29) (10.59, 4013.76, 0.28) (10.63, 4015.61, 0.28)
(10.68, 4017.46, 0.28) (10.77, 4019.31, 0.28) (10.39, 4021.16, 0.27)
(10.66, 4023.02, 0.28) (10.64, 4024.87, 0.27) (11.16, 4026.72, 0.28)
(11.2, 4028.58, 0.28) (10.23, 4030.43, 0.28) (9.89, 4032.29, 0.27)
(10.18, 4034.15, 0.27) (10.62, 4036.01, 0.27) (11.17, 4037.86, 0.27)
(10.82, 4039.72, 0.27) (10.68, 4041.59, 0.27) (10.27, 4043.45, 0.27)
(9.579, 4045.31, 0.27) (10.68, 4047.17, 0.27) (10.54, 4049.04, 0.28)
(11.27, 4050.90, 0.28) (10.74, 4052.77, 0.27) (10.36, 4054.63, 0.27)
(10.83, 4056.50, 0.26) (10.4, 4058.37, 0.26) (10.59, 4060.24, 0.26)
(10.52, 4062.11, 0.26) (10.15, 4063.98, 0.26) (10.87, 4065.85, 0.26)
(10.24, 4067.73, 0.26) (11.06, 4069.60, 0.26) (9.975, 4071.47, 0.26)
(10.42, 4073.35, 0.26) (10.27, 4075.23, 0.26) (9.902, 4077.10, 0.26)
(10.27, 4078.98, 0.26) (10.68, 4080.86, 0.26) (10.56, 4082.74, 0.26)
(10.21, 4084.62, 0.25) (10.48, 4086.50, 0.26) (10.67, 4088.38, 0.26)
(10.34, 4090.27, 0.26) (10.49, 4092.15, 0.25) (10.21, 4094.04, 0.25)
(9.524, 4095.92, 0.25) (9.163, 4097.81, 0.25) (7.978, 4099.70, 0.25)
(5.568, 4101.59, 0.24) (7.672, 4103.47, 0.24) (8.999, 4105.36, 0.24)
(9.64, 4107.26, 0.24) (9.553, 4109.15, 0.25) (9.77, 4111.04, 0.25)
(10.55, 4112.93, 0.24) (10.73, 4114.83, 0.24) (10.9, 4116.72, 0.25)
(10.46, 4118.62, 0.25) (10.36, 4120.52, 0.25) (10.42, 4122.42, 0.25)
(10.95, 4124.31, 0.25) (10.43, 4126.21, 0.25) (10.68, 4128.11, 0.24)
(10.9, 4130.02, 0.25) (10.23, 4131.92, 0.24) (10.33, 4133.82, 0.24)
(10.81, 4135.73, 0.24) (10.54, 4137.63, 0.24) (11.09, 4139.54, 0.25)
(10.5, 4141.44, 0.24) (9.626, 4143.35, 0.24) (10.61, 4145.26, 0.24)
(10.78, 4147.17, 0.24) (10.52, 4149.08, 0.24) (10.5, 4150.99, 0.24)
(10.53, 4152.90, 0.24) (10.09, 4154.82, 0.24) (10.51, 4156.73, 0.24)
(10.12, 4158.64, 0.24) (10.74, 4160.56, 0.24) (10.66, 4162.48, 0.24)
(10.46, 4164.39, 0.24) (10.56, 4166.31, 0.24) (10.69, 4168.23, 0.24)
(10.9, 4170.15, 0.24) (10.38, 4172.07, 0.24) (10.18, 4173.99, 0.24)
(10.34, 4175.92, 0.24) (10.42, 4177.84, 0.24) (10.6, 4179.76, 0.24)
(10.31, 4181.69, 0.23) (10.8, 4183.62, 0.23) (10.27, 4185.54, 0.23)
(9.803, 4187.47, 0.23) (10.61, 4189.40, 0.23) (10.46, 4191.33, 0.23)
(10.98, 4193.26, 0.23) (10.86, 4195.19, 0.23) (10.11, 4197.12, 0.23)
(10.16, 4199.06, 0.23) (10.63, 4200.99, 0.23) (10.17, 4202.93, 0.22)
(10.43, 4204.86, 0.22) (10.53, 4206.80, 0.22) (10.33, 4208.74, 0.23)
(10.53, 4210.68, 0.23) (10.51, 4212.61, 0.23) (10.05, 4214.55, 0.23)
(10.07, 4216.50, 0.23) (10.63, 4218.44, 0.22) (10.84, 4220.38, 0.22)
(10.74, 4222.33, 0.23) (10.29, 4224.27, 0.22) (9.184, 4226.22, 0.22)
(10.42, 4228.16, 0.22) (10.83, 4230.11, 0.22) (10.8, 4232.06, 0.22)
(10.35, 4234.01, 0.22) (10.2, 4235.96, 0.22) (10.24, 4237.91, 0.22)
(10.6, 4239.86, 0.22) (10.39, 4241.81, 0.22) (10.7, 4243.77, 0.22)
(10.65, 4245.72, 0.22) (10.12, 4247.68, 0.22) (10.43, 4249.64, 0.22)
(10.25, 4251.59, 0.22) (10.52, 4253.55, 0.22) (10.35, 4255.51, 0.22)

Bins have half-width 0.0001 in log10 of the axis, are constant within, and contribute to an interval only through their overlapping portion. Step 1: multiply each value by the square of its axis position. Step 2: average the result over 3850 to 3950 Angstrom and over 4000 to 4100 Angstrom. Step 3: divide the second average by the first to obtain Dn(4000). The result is 1.23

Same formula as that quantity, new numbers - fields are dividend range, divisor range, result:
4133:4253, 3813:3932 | 1.32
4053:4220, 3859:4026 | 1.22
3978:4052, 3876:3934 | 1.24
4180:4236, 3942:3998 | 1.29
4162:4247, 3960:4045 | 1.19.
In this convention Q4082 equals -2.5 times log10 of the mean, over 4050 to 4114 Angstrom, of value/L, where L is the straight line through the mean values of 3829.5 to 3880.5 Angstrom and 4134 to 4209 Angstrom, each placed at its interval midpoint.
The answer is 0.02 mag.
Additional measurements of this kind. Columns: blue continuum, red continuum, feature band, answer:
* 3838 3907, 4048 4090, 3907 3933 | 0.06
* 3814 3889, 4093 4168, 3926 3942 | 0.39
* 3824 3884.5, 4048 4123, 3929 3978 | 0.22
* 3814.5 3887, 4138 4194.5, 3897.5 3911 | -0.03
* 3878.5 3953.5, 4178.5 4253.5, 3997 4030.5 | -0.12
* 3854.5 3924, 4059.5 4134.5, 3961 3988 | 0.21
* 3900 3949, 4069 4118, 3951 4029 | -0.03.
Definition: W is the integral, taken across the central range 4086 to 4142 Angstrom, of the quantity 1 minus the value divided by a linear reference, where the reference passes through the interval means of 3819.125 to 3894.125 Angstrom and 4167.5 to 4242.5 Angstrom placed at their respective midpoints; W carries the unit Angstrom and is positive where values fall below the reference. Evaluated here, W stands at 0.5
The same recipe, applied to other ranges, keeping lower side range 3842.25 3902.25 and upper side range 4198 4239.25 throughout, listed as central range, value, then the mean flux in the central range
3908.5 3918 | -0.5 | 10.2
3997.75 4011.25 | -0.5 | 10.2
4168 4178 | -0.2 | 10.5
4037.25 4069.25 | -1.9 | 10.6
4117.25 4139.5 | -0.9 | 10.6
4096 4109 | 2.3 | 8.34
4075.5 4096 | -0.6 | 10.3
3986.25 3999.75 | -0.5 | 10.2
